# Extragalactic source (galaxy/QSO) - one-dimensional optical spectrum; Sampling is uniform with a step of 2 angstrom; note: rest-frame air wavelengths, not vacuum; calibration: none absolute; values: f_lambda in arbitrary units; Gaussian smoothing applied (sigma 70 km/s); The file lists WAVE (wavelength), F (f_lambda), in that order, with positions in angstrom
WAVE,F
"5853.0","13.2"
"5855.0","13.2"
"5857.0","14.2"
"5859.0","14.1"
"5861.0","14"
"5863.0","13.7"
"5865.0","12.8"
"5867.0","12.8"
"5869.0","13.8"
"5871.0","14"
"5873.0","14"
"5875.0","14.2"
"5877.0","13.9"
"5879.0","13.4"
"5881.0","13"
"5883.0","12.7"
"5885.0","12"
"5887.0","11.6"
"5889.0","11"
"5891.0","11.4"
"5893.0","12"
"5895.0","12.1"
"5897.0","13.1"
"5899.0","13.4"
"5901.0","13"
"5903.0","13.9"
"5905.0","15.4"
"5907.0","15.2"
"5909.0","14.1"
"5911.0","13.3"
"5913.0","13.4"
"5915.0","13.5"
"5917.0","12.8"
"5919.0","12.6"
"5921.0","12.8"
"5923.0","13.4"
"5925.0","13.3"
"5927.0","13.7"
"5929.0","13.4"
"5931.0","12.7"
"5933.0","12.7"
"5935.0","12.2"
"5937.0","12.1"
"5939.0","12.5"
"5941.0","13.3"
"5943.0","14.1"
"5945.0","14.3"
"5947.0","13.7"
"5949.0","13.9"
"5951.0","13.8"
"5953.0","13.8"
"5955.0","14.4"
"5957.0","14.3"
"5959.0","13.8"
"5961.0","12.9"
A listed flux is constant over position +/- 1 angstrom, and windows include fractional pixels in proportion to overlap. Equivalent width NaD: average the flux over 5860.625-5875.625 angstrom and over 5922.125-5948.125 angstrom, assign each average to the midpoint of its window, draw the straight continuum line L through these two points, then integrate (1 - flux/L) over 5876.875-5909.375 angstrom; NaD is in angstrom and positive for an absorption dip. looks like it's 1.2 angstrom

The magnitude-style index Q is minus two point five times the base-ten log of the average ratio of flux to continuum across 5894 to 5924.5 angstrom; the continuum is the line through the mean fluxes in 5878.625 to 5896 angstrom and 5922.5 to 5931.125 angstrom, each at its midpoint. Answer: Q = -0.06 mag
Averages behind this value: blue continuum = 12.1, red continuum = 13.4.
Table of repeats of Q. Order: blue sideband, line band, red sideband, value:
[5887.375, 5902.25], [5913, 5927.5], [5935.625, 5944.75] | -0.04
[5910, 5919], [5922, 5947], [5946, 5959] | 0.03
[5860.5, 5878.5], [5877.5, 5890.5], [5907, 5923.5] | 0.11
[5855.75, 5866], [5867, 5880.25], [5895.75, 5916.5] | 0.00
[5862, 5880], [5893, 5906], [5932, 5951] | 0.01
